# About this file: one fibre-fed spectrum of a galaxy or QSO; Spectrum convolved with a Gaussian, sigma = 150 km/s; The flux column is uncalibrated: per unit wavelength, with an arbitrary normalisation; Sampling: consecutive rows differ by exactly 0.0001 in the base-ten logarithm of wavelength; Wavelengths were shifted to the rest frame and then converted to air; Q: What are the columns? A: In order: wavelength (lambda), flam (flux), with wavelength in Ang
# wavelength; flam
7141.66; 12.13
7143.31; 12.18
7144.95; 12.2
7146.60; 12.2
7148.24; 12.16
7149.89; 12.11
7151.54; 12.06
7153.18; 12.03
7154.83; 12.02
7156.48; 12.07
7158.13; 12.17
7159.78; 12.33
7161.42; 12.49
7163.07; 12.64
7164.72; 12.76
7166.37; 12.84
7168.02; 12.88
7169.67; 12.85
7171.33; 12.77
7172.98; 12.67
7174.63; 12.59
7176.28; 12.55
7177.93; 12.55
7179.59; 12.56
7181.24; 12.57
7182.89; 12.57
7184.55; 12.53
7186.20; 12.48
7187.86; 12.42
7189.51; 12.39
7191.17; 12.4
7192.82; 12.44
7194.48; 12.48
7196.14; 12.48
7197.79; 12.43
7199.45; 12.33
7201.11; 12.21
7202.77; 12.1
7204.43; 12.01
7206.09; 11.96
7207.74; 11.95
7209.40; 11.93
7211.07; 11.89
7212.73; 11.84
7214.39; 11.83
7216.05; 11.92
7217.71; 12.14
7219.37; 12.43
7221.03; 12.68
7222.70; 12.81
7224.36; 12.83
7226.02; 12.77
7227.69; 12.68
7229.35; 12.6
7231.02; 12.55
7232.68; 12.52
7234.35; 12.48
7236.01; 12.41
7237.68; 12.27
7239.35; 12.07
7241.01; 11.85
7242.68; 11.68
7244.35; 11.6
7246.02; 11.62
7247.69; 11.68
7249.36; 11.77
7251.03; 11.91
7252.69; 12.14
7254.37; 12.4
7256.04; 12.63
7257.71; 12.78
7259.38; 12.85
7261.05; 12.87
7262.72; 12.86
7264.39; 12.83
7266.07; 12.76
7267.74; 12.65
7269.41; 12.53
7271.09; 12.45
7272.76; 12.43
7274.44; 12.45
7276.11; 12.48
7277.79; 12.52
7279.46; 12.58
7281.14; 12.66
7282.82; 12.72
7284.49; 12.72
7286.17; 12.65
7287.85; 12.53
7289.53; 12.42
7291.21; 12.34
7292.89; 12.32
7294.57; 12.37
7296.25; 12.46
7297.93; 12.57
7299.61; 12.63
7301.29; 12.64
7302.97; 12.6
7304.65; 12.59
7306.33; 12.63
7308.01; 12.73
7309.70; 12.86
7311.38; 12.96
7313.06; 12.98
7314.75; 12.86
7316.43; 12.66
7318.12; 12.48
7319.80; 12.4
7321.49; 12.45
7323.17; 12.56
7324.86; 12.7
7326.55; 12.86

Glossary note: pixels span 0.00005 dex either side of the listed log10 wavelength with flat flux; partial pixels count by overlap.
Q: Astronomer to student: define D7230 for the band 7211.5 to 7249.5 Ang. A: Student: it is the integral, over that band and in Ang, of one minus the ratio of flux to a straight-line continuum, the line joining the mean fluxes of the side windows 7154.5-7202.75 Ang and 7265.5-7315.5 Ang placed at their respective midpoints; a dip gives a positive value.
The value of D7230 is 1.0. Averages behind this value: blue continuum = 12.5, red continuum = 12.6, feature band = 12.2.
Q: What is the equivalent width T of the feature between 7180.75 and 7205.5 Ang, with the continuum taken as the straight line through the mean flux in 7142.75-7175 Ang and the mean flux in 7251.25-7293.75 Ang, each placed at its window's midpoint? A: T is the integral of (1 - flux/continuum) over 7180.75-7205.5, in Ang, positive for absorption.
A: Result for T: 0.1 Ang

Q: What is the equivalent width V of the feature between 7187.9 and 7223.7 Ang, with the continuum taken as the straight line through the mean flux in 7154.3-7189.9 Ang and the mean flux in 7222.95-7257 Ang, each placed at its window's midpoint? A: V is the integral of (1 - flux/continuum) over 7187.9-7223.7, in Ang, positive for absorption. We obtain 0.5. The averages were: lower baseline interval 12.5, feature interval 12.2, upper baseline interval 12.2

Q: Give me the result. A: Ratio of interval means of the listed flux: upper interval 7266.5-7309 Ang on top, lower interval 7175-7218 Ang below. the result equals 1.0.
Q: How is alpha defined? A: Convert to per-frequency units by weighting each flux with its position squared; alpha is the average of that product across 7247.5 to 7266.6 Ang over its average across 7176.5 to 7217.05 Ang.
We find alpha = 1.03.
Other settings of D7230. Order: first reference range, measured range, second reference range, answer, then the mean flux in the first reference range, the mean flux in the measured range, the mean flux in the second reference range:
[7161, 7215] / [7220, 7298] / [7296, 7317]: 0.9 Ang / 12.4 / 12.4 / 12.7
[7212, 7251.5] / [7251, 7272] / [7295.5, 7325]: -0.4 Ang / 12.2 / 12.6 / 12.7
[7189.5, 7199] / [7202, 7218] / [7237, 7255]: 0.4 Ang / 12.4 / 12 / 11.9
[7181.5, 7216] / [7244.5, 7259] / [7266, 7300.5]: 0.4 Ang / 12.2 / 12.1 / 12.5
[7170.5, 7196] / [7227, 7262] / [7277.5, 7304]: 0.8 Ang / 12.5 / 12.3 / 12.5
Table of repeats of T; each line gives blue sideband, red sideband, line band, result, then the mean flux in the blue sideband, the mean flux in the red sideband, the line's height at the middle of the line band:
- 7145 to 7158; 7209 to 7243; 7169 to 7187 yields -0.64 Ang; 12.1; 12.3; 12.2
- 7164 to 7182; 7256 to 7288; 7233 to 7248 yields 0.80 Ang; 12.7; 12.7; 12.7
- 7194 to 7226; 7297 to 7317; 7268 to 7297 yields 0.22 Ang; 12.2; 12.7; 12.6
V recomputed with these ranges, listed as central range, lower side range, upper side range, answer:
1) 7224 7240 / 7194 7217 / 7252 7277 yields -0.2 Ang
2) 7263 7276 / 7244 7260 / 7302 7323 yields -0.3 Ang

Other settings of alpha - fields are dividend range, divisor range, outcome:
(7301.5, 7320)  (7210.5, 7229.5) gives 1.05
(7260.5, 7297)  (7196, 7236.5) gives 1.04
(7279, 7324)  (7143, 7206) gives 1.05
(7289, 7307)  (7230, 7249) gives 1.05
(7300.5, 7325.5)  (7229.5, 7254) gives 1.07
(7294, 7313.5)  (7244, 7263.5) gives 1.05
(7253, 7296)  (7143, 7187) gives 1.04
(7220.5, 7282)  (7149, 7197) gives 1.02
